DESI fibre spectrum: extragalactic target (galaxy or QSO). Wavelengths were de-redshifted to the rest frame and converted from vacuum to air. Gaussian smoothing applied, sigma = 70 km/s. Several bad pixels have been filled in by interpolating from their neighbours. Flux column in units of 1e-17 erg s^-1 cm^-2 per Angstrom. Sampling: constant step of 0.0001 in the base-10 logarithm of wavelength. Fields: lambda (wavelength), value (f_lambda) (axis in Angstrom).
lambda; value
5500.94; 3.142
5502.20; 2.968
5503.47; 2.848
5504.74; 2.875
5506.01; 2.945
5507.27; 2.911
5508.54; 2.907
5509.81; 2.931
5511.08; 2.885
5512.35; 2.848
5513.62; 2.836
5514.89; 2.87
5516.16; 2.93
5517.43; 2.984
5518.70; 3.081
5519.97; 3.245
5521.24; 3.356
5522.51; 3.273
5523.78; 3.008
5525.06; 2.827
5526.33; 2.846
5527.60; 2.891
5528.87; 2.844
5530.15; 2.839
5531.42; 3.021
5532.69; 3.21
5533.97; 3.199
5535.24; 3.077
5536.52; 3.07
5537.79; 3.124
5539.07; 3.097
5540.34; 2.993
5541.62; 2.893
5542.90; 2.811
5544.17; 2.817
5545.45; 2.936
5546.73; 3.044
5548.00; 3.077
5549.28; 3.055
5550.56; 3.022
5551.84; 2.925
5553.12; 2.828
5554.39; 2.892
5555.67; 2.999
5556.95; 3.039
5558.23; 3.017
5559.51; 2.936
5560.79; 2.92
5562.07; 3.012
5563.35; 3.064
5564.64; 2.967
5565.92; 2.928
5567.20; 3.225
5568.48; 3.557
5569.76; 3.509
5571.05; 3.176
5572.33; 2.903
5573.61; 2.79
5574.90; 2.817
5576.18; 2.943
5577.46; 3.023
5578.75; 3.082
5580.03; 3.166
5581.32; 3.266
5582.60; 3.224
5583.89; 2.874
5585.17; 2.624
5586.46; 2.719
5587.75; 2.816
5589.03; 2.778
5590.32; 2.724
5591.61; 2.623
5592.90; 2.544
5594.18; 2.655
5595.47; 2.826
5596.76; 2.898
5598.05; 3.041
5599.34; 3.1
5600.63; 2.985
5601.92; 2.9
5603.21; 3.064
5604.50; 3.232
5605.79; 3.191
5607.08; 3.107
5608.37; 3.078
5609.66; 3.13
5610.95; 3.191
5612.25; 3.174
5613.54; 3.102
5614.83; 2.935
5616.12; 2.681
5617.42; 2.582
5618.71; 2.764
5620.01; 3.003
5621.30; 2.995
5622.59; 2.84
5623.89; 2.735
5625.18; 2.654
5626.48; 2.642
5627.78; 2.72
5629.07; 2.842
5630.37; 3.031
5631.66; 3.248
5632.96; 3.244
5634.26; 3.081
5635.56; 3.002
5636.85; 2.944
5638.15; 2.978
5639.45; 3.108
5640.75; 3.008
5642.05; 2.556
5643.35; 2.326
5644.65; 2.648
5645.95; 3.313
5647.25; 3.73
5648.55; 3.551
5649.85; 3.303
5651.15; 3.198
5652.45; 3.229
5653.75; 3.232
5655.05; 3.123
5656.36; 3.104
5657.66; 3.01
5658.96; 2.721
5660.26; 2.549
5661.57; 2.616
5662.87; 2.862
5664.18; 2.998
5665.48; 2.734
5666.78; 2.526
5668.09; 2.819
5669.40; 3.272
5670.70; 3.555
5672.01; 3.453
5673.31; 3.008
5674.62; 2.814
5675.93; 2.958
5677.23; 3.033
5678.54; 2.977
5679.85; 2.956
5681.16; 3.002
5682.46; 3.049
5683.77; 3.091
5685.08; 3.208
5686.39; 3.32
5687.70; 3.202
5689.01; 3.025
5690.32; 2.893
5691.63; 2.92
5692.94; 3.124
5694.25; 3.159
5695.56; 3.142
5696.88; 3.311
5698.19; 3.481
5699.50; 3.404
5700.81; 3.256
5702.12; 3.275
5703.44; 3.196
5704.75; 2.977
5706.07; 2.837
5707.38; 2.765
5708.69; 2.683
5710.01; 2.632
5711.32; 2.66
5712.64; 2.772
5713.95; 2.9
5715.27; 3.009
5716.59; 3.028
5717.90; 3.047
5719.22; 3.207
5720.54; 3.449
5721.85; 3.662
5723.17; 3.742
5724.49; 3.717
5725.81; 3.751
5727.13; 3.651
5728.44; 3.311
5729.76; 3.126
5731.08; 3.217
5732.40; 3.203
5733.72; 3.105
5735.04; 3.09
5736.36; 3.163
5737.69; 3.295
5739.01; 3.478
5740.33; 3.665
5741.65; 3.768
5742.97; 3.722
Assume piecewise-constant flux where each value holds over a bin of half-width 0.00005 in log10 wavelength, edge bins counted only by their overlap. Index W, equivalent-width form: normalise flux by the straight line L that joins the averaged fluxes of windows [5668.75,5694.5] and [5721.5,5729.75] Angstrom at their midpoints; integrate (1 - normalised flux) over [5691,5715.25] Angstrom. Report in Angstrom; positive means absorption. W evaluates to 2.3 Angstrom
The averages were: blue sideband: 3.1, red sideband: 3.6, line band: 3.03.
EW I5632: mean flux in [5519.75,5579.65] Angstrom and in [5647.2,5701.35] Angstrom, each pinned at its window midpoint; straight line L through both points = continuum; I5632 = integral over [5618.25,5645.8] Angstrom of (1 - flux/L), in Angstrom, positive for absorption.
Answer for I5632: 1.6 Angstrom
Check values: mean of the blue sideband 3.02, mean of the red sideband 3.09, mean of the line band 2.88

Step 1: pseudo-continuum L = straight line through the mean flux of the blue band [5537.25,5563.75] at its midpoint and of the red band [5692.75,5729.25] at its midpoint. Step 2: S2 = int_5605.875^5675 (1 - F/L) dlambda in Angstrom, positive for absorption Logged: 2.41 Angstrom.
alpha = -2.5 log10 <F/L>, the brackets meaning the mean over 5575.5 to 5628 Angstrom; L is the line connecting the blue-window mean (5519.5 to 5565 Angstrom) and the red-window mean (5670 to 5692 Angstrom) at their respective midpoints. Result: 0.04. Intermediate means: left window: 3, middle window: 2.92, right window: 3.09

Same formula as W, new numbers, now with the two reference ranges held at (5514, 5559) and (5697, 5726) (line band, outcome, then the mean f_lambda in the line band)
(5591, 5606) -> 0.69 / 2.91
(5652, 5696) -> 1.42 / 3.02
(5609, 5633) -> 1.25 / 2.91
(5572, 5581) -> 0.19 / 2.97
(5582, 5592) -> 0.80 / 2.8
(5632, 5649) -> 0.30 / 3.03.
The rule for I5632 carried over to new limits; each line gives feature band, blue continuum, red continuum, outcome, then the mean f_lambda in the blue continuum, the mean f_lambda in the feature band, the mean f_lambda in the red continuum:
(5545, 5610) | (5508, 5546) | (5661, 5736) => 0.84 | 2.99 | 2.98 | 3.11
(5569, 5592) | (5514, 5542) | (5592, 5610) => 0.28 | 3.03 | 2.95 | 2.98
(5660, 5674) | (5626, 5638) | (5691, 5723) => 0.35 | 2.98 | 2.95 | 3.09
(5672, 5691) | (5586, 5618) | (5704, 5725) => -0.18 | 2.92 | 3.05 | 3.06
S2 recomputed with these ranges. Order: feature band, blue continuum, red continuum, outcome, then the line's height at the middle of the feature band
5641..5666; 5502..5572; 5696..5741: 1.2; 3.14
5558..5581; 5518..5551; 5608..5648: -0.5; 3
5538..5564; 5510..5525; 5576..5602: -0.1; 2.96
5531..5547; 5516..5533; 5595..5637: 0.0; 3.02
